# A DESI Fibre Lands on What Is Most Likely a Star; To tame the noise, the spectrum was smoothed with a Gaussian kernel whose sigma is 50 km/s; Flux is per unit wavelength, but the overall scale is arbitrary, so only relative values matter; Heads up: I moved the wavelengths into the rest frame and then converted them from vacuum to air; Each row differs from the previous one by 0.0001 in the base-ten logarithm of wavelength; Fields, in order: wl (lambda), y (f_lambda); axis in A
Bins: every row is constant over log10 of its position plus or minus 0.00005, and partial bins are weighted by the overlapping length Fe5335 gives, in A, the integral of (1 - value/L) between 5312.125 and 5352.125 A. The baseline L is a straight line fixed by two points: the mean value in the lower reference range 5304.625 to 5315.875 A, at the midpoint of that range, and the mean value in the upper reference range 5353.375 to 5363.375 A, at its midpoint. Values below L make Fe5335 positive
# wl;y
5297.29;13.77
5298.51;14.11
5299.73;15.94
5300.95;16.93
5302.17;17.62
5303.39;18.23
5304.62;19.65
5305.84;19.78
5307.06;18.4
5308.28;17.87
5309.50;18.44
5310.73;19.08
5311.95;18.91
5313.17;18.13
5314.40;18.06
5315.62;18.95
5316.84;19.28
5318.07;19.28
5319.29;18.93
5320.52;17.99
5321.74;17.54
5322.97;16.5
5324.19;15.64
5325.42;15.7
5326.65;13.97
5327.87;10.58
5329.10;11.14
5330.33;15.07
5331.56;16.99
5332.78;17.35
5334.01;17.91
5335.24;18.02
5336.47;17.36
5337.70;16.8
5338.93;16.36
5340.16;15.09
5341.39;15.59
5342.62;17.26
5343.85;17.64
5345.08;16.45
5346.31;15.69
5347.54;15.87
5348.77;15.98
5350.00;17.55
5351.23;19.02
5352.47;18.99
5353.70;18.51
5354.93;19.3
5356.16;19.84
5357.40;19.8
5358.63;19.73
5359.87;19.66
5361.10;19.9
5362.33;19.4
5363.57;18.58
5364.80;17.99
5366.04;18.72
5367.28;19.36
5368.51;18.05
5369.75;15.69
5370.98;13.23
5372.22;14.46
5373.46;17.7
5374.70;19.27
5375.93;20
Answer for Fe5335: 4.9 A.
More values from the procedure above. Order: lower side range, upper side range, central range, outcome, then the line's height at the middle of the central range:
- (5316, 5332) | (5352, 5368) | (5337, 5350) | 1.0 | 17.8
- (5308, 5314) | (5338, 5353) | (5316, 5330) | 1.4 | 17.9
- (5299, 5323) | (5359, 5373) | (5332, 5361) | 0.4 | 18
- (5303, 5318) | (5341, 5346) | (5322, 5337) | 1.7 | 17.6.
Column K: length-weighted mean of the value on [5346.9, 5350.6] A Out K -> 16.5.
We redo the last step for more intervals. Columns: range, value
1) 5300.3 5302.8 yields 17.3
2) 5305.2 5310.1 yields 18.7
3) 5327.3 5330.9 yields 12.2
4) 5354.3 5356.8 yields 19.6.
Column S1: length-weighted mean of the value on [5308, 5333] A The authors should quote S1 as 16.9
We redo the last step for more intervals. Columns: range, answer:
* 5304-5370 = 17.6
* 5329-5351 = 16.5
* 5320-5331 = 14.9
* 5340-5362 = 18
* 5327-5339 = 15.7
